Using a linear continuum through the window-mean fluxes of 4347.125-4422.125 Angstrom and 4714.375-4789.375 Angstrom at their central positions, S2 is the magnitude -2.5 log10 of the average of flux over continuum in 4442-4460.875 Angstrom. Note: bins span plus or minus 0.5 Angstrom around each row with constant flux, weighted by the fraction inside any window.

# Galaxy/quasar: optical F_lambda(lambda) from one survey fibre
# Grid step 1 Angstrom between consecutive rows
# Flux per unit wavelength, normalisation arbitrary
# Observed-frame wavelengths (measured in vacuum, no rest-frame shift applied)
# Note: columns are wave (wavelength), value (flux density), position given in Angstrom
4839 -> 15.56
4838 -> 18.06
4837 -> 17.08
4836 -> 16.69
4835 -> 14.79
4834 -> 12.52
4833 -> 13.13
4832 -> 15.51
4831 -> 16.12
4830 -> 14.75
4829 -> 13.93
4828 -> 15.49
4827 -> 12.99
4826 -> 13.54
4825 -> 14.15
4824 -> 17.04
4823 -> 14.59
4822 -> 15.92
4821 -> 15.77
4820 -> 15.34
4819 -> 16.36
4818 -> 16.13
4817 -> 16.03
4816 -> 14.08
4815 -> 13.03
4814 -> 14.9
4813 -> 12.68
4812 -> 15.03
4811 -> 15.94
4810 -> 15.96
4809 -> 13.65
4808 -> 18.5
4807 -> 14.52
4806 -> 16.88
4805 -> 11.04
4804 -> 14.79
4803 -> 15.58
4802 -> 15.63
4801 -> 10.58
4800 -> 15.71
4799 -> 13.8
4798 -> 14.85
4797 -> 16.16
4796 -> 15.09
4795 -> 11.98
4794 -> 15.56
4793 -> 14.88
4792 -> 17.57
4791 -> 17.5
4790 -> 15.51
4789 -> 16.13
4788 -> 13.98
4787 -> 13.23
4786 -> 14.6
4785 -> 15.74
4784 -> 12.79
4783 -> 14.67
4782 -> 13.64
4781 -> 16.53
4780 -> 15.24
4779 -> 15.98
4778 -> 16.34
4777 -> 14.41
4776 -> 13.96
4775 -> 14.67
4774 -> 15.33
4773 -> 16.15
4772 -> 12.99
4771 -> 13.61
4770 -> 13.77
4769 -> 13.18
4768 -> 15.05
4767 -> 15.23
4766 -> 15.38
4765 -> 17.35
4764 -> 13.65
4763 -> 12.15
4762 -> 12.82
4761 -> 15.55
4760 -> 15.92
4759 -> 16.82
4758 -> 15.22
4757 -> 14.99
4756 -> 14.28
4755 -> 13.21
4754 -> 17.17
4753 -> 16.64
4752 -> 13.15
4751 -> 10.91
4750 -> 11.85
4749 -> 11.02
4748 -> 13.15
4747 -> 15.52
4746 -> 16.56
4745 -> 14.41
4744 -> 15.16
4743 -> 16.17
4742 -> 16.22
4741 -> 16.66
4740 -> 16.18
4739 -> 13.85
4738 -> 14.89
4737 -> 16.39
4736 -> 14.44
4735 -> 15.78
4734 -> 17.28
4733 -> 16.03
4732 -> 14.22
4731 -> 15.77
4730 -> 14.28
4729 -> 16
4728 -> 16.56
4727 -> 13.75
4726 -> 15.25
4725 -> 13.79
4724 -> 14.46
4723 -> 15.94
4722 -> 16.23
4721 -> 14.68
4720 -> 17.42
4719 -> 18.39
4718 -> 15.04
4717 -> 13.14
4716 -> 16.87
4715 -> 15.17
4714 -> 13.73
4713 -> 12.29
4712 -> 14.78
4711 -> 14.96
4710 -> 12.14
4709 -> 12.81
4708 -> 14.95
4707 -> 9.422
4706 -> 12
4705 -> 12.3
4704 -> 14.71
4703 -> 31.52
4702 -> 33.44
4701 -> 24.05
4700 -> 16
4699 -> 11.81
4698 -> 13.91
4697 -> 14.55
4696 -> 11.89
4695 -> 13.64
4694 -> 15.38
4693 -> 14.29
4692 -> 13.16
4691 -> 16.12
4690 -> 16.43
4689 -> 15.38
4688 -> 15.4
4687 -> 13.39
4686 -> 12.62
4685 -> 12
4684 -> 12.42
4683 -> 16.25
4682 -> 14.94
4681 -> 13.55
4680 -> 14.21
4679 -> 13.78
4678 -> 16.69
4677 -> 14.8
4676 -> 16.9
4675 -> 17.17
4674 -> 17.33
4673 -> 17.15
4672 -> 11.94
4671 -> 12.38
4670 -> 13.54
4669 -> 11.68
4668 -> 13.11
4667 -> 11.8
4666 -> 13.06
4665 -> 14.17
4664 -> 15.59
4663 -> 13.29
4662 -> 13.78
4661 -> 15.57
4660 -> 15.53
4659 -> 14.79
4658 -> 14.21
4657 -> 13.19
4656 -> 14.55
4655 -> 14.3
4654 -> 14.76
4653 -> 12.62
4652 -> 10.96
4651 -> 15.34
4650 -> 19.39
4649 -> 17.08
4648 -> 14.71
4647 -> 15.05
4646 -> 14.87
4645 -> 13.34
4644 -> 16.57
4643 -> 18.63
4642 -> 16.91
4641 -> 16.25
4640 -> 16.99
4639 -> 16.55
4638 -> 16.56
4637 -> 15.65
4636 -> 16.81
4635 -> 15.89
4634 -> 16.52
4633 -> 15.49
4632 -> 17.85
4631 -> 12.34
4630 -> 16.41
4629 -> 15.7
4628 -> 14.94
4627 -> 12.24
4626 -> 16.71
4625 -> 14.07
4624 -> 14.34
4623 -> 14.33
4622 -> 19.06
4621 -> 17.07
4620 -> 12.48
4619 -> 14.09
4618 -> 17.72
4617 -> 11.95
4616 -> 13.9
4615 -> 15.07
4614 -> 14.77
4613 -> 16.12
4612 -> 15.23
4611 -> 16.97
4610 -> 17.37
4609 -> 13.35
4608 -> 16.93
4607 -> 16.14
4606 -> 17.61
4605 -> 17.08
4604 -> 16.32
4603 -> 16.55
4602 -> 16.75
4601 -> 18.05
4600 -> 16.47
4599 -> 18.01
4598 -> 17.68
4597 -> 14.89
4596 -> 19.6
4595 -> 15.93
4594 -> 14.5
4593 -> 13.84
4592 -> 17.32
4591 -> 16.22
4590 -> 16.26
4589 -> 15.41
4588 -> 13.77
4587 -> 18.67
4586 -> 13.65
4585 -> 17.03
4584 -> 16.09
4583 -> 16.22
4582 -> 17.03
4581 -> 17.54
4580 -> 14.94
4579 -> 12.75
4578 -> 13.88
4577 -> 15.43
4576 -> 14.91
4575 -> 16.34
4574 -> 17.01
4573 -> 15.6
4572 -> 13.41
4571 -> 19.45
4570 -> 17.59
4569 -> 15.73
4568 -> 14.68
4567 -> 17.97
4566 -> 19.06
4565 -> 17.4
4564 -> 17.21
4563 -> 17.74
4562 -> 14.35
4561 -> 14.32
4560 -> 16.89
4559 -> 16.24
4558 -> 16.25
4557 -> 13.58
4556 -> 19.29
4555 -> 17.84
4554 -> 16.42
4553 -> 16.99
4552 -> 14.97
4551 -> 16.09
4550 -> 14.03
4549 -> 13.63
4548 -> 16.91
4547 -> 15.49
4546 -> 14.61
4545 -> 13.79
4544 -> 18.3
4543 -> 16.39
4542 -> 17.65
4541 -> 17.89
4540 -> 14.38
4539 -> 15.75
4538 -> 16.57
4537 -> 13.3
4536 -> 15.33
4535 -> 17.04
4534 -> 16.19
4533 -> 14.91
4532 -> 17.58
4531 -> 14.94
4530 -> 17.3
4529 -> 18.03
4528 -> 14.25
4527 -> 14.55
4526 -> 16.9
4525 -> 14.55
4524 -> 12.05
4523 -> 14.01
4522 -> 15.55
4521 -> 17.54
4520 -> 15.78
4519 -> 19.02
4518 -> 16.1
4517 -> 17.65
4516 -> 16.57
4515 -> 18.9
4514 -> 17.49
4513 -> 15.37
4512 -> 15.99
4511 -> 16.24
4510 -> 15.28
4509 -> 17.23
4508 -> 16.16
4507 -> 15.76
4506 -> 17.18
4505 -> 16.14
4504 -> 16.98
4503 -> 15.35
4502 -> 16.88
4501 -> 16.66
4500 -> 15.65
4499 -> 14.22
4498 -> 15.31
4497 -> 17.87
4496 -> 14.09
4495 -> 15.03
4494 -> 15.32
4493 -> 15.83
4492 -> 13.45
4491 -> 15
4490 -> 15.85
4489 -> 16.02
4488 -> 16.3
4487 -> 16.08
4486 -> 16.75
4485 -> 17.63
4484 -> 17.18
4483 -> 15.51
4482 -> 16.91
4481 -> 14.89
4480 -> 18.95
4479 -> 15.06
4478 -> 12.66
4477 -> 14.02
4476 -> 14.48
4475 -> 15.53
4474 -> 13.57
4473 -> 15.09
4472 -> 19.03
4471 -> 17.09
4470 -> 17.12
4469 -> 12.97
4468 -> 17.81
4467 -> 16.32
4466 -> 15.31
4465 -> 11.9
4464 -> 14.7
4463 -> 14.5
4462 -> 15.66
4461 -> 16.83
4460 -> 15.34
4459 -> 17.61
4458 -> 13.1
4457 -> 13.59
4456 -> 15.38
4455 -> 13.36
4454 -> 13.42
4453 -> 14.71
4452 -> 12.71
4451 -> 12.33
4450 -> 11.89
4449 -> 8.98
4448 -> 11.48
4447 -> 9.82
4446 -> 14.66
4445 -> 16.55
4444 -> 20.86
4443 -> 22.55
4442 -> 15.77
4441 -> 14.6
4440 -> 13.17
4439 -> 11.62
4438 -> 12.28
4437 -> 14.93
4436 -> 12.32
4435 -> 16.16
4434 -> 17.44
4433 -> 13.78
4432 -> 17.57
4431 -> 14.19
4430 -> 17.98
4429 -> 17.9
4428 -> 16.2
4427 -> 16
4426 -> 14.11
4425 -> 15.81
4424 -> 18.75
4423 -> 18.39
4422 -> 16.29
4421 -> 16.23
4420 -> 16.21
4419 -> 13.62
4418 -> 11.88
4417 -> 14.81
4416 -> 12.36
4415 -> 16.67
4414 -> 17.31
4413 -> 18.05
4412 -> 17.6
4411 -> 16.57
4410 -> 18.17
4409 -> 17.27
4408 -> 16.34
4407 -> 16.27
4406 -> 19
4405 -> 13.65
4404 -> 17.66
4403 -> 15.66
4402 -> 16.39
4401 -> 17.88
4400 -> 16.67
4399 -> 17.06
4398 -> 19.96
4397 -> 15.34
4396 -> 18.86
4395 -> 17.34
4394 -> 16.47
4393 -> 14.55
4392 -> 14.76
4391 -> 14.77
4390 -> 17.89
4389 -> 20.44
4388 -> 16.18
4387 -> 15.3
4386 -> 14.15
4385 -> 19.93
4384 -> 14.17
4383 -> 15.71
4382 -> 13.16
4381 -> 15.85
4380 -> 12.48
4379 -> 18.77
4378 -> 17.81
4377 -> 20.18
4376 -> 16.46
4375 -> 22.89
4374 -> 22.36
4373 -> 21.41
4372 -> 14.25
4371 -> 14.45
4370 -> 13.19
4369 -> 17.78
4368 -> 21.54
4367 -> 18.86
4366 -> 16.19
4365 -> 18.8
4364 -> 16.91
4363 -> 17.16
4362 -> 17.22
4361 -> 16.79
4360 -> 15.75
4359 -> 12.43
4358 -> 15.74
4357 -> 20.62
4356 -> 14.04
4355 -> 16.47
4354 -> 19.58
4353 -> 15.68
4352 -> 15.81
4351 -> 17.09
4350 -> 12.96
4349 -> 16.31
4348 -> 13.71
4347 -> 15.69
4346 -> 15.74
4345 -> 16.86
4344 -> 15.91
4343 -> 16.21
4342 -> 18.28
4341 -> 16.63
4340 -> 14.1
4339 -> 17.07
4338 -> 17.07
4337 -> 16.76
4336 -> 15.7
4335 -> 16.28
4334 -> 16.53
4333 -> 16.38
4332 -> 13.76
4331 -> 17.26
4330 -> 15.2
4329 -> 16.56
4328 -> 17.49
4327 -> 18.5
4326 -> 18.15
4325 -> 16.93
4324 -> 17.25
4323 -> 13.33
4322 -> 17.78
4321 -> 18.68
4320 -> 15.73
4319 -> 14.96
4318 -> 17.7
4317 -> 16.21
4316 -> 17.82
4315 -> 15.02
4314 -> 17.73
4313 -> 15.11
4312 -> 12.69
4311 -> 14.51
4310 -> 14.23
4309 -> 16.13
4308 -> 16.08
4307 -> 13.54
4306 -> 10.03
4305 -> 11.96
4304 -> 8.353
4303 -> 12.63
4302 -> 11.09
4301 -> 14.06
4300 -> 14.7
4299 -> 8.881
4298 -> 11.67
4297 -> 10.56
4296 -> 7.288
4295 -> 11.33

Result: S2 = 0.132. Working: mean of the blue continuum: 16.6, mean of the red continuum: 14.9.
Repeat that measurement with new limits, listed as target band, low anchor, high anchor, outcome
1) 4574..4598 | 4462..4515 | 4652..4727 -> -0.03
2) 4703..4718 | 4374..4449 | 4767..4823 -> 0.07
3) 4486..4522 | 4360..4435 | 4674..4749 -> 0.00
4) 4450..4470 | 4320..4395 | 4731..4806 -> 0.11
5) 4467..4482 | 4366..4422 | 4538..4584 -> 0.05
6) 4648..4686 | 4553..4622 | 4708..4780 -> 0.08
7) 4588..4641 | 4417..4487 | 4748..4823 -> -0.06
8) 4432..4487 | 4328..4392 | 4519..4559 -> 0.08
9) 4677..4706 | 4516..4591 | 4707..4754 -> -0.05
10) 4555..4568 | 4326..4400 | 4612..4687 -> -0.08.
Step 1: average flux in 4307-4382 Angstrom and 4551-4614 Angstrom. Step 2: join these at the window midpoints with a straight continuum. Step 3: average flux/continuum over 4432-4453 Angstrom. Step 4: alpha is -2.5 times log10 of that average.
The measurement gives 0.15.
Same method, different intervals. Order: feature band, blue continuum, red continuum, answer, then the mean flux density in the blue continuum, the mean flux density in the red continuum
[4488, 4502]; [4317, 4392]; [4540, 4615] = 0.06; 16.7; 16.2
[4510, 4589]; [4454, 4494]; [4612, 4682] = -0.05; 15.5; 15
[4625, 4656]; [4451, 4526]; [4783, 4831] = -0.02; 15.7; 14.9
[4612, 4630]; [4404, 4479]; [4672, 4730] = 0.02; 15.3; 15.3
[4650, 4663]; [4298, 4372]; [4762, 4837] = 0.06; 15.7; 14.8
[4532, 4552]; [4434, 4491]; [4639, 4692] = -0.06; 15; 14.7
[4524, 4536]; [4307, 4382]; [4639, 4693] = -0.02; 16.5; 14.7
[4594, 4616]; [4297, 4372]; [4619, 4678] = -0.09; 15.7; 15.1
